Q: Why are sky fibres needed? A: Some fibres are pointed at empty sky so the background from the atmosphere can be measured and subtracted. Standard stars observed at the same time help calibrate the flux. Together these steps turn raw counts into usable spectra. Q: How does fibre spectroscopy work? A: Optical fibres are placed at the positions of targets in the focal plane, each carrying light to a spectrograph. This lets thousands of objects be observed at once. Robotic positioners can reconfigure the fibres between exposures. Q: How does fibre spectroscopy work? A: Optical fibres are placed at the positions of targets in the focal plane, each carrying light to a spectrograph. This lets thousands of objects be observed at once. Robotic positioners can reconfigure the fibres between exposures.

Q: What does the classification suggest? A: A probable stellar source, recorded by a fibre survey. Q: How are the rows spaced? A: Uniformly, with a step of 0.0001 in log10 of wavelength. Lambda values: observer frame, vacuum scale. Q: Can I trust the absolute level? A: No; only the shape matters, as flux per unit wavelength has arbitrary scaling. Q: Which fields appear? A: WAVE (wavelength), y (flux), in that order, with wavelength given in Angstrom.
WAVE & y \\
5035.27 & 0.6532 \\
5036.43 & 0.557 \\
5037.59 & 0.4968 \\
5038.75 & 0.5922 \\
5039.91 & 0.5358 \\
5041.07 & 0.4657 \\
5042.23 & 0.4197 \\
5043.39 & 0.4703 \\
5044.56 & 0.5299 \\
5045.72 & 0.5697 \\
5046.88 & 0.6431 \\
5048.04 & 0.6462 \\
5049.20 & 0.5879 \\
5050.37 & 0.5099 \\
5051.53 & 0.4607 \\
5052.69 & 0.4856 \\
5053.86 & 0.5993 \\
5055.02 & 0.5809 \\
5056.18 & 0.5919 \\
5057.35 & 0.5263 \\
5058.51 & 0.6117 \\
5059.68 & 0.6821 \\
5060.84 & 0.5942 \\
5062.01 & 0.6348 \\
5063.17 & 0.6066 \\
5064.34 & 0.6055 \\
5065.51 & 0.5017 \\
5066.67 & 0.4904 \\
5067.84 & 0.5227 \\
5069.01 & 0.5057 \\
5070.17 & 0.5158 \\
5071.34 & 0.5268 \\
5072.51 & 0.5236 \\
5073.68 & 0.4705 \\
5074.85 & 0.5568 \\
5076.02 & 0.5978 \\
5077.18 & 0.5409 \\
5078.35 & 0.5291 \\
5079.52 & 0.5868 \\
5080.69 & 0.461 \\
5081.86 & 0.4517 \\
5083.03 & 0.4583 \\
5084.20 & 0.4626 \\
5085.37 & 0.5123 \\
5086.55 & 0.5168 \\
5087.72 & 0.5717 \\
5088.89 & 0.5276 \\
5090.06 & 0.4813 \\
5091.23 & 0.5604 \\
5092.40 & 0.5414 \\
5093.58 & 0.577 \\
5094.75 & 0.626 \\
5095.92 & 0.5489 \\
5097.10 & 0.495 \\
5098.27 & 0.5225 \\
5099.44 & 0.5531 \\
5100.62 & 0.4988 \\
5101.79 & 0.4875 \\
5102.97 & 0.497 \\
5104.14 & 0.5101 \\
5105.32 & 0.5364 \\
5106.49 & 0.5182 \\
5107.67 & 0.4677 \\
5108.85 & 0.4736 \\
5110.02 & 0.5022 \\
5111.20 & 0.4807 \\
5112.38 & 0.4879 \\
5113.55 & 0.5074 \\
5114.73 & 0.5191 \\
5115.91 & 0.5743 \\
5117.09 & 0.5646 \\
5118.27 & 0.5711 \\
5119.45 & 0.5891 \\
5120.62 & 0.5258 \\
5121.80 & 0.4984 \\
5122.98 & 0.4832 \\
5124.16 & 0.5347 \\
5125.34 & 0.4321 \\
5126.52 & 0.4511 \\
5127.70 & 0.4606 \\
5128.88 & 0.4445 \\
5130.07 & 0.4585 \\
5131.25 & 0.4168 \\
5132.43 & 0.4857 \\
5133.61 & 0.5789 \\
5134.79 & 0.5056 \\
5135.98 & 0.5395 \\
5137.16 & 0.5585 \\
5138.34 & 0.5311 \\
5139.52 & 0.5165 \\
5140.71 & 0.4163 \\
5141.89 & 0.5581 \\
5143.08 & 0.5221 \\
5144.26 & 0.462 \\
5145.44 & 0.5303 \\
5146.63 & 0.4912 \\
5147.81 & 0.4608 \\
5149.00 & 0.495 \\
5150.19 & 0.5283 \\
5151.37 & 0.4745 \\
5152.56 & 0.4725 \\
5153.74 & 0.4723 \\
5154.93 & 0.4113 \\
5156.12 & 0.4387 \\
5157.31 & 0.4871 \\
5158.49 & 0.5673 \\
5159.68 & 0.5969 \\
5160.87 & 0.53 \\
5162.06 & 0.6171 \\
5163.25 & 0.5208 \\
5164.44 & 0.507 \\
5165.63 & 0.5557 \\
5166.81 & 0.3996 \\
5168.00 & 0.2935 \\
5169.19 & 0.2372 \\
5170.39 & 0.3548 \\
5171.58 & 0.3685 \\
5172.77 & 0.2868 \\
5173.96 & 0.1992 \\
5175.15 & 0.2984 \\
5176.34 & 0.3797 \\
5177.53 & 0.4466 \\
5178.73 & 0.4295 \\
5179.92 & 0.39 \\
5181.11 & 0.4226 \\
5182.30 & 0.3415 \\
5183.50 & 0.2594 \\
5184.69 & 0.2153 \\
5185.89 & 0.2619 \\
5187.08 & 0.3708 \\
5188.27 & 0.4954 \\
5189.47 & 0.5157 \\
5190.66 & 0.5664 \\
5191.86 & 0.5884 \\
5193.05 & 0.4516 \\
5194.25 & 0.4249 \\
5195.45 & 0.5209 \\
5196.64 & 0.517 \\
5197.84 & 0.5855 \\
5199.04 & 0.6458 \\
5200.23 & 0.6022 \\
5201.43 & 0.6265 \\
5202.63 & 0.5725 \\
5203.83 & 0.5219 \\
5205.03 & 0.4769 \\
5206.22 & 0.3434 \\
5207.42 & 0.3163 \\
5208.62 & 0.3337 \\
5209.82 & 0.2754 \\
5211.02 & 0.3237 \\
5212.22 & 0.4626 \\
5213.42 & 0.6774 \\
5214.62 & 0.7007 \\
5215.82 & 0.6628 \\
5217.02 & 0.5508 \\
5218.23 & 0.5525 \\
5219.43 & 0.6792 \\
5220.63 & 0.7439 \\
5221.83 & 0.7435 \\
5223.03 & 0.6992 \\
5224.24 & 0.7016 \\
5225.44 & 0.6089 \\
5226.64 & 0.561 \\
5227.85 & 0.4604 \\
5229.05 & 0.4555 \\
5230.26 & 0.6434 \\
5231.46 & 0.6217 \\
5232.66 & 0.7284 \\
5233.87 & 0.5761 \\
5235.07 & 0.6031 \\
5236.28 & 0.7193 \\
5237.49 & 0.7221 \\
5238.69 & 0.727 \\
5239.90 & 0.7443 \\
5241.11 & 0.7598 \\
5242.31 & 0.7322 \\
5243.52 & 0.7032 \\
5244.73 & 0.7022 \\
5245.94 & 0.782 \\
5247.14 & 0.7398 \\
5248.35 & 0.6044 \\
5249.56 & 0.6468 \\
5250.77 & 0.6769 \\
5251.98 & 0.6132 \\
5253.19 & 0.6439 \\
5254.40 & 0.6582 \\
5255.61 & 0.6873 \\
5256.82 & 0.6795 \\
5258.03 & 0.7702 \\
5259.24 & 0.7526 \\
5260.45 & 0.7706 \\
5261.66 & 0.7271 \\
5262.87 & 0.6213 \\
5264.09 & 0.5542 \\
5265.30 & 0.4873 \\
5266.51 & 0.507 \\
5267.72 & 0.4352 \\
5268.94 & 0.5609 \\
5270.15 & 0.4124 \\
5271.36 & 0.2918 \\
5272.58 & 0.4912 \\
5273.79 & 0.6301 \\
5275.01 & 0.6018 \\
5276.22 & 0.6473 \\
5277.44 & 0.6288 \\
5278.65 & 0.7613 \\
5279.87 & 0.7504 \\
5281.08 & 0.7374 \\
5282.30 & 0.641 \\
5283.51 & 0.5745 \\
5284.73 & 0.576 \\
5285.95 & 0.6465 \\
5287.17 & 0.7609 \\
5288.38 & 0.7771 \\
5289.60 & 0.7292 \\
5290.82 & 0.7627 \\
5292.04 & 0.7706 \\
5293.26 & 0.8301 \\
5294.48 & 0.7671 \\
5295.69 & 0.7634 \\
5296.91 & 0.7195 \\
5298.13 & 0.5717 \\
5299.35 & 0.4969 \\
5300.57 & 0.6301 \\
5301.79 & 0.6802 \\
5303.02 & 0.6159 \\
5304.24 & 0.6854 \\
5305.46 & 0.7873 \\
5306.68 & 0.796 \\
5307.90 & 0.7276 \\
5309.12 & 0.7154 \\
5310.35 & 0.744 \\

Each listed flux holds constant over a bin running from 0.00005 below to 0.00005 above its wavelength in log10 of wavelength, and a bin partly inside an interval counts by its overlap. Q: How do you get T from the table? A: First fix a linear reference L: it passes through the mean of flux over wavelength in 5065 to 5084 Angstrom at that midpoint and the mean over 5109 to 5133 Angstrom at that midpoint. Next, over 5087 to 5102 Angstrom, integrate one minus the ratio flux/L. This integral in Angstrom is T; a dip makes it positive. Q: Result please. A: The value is -0.9 Angstrom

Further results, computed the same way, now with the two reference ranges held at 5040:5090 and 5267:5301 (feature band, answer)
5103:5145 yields 4.5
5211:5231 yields 0.1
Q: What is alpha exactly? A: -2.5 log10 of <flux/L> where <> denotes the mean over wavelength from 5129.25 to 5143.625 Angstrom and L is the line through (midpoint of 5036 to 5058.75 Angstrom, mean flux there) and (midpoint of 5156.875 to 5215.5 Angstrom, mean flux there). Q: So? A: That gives -0.05 mag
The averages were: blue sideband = 0.543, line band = 0.506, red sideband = 0.448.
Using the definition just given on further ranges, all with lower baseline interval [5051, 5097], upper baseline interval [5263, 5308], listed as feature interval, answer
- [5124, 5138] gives 0.166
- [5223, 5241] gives -0.038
